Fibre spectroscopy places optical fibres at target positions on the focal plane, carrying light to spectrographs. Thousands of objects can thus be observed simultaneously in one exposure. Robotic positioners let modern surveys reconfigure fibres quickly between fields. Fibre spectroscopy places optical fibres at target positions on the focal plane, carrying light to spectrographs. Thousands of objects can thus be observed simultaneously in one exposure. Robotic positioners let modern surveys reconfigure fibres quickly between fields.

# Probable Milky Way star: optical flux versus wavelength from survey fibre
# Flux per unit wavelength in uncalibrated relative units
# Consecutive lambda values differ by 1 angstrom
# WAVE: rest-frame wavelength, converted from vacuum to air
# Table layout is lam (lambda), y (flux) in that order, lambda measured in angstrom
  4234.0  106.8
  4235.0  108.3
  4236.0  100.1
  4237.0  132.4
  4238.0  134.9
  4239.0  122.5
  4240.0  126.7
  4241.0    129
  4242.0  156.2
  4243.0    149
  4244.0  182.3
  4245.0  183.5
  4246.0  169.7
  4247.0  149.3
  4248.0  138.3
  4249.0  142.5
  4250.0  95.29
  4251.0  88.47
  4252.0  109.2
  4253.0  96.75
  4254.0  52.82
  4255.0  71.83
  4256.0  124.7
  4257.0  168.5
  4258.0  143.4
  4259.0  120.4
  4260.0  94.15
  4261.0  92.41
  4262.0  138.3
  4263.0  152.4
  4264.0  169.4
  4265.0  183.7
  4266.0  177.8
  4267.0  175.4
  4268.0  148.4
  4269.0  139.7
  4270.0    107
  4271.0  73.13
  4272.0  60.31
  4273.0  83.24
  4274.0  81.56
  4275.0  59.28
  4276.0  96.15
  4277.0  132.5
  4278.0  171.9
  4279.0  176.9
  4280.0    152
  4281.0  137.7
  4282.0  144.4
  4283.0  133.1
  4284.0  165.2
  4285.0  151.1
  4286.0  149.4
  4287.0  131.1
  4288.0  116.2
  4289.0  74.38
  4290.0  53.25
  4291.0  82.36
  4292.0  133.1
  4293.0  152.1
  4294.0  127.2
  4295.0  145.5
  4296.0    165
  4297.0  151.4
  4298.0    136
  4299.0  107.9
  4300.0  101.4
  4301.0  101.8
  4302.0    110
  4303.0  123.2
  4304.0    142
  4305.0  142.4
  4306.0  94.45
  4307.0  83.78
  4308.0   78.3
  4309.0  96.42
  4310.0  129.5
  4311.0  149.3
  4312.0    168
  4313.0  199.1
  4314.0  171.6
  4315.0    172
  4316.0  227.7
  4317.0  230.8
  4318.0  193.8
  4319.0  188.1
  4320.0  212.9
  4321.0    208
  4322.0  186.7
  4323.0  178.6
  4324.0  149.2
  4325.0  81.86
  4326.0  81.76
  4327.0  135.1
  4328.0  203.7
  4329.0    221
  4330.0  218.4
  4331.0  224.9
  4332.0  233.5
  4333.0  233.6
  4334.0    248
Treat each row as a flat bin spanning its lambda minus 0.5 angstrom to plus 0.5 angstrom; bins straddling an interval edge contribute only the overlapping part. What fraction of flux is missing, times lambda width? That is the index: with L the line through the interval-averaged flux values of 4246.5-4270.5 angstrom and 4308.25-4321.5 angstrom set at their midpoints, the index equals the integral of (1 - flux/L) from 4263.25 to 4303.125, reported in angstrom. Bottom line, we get 5.9 angstrom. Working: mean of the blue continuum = 128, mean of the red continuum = 179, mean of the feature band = 127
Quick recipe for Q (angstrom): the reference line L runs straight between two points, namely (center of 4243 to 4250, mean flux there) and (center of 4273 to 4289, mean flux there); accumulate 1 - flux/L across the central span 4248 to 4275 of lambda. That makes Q 4.9 angstrom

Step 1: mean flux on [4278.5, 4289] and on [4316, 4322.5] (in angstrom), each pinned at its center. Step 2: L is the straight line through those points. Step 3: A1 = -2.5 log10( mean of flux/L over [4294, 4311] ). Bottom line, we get 0.40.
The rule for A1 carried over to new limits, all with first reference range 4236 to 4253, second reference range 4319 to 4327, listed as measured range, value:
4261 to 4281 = 0.11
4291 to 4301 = 0.15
